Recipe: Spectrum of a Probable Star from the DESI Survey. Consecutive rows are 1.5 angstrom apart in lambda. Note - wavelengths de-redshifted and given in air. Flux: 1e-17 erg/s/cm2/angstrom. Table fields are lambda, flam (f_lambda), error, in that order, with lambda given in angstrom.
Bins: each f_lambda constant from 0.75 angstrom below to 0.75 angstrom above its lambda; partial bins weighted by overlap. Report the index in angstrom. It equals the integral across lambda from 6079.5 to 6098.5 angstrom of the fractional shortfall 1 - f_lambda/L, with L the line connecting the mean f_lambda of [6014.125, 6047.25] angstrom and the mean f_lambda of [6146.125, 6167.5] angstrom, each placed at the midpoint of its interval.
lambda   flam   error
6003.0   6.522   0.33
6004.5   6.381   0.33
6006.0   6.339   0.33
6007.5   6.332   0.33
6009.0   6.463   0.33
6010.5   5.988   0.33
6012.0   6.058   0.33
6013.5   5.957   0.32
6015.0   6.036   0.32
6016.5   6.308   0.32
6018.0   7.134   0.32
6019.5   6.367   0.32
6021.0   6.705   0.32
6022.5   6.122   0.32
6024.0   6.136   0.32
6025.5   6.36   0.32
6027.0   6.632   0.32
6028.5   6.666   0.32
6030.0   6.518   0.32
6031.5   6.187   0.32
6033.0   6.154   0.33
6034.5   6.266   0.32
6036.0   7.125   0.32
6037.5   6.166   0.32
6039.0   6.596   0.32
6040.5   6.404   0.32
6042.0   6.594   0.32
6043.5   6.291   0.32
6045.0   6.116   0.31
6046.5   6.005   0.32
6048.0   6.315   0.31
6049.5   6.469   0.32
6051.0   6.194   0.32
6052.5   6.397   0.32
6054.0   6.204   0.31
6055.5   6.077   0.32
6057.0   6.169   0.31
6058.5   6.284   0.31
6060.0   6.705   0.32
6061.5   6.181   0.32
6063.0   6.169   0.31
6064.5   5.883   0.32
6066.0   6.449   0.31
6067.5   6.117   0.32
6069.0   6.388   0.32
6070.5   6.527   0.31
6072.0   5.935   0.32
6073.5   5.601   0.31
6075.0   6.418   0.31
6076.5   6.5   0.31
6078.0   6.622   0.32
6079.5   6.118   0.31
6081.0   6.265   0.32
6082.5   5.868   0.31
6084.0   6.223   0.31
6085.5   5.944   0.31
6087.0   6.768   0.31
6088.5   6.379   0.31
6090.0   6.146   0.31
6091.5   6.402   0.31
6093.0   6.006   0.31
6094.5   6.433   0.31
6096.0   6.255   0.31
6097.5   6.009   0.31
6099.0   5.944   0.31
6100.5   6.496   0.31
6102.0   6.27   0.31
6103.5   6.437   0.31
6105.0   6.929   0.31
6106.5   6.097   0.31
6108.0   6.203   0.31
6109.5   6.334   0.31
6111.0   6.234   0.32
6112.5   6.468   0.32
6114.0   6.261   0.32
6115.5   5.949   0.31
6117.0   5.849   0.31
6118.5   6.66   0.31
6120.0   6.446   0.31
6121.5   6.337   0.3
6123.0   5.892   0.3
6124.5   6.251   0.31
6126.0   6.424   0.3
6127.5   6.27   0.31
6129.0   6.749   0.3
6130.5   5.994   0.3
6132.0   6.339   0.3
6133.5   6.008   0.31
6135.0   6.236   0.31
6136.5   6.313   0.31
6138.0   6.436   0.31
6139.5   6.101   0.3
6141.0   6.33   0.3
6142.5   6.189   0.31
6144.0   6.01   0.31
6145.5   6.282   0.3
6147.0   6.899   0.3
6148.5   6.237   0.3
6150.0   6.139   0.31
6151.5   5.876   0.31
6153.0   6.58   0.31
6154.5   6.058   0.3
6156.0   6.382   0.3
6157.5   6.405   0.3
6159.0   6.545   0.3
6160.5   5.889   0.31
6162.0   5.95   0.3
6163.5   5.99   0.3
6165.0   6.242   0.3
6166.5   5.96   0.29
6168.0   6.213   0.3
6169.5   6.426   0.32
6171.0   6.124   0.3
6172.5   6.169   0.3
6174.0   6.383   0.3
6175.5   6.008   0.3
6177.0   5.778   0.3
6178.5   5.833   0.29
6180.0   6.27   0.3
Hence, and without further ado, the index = 0.3 angstrom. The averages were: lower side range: 6.4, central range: 6.22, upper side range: 6.23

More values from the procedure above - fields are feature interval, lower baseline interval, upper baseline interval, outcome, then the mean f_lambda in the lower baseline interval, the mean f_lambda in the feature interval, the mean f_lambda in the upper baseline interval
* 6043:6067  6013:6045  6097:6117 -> 0.46 angstrom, 6.41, 6.24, 6.27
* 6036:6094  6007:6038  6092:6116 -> 0.43 angstrom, 6.37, 6.27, 6.28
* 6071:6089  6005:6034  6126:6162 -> 0.24 angstrom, 6.34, 6.22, 6.27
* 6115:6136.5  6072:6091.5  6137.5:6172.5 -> -0.07 angstrom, 6.23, 6.25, 6.23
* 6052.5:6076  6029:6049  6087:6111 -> 0.46 angstrom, 6.37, 6.22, 6.3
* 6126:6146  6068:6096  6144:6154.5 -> 0.09 angstrom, 6.25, 6.26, 6.29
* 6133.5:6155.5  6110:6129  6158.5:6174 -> -0.16 angstrom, 6.27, 6.26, 6.16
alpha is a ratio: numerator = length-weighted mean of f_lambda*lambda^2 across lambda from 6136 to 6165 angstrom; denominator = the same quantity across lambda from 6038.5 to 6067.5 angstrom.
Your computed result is 1.03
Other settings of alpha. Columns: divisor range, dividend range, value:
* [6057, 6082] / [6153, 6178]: 1.02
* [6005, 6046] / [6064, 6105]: 1.00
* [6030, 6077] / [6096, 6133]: 1.02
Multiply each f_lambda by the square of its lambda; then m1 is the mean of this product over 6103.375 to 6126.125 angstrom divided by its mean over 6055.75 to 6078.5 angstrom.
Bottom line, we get 1.02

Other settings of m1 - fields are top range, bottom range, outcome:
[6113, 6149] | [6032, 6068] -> 1.02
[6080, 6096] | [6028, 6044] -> 0.98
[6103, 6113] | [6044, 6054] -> 1.04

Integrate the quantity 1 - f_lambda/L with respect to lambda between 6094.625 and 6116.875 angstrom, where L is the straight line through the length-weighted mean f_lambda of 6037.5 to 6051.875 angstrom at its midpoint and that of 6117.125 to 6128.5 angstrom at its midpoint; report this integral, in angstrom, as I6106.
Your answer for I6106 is 0.1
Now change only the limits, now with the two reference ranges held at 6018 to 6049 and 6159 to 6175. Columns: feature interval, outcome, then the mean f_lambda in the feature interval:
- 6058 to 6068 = 0.1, 6.26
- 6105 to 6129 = -0.1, 6.28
